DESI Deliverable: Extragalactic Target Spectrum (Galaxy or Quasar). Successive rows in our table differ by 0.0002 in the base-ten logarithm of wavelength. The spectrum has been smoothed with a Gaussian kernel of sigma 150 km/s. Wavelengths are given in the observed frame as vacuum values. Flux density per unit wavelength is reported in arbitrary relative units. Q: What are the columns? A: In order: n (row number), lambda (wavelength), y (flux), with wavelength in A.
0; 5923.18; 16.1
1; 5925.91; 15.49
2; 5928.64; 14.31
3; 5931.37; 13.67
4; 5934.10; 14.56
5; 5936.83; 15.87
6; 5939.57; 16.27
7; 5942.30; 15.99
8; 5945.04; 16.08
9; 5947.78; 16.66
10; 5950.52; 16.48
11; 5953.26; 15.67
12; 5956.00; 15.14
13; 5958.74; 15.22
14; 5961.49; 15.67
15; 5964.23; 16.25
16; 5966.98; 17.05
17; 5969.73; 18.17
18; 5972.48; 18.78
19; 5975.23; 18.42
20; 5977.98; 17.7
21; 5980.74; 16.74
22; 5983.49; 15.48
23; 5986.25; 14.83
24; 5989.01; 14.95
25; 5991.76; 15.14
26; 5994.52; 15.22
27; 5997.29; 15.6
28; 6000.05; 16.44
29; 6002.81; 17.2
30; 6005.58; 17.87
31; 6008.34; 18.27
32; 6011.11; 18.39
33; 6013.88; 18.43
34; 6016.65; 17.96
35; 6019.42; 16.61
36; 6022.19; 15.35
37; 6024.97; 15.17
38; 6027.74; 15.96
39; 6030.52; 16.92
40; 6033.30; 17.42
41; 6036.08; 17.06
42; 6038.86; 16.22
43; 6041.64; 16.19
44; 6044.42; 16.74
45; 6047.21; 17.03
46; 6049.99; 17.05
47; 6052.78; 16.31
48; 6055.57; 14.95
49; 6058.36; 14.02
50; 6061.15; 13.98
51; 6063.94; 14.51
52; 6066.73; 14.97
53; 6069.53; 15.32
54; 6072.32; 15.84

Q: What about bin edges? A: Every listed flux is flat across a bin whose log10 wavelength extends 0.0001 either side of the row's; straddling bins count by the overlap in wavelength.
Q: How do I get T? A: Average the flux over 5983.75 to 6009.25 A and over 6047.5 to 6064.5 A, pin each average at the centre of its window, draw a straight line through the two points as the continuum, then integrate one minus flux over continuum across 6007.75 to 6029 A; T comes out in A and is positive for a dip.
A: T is -1.6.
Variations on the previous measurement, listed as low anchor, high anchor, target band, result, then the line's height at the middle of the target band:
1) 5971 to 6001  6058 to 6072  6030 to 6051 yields -2.24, 15.2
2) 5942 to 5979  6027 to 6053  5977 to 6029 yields 0.68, 16.7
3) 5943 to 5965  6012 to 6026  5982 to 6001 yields 1.22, 16.4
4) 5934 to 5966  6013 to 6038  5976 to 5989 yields 0.07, 16.2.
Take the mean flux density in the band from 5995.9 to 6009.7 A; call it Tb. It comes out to 17.1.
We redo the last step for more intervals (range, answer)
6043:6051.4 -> 16.9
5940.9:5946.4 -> 16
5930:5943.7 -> 15.3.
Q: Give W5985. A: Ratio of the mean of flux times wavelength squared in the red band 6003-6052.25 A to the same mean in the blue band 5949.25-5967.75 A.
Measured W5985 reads 1.09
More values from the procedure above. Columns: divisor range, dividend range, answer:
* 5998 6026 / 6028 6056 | 0.98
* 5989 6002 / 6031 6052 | 1.09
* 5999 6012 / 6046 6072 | 0.89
